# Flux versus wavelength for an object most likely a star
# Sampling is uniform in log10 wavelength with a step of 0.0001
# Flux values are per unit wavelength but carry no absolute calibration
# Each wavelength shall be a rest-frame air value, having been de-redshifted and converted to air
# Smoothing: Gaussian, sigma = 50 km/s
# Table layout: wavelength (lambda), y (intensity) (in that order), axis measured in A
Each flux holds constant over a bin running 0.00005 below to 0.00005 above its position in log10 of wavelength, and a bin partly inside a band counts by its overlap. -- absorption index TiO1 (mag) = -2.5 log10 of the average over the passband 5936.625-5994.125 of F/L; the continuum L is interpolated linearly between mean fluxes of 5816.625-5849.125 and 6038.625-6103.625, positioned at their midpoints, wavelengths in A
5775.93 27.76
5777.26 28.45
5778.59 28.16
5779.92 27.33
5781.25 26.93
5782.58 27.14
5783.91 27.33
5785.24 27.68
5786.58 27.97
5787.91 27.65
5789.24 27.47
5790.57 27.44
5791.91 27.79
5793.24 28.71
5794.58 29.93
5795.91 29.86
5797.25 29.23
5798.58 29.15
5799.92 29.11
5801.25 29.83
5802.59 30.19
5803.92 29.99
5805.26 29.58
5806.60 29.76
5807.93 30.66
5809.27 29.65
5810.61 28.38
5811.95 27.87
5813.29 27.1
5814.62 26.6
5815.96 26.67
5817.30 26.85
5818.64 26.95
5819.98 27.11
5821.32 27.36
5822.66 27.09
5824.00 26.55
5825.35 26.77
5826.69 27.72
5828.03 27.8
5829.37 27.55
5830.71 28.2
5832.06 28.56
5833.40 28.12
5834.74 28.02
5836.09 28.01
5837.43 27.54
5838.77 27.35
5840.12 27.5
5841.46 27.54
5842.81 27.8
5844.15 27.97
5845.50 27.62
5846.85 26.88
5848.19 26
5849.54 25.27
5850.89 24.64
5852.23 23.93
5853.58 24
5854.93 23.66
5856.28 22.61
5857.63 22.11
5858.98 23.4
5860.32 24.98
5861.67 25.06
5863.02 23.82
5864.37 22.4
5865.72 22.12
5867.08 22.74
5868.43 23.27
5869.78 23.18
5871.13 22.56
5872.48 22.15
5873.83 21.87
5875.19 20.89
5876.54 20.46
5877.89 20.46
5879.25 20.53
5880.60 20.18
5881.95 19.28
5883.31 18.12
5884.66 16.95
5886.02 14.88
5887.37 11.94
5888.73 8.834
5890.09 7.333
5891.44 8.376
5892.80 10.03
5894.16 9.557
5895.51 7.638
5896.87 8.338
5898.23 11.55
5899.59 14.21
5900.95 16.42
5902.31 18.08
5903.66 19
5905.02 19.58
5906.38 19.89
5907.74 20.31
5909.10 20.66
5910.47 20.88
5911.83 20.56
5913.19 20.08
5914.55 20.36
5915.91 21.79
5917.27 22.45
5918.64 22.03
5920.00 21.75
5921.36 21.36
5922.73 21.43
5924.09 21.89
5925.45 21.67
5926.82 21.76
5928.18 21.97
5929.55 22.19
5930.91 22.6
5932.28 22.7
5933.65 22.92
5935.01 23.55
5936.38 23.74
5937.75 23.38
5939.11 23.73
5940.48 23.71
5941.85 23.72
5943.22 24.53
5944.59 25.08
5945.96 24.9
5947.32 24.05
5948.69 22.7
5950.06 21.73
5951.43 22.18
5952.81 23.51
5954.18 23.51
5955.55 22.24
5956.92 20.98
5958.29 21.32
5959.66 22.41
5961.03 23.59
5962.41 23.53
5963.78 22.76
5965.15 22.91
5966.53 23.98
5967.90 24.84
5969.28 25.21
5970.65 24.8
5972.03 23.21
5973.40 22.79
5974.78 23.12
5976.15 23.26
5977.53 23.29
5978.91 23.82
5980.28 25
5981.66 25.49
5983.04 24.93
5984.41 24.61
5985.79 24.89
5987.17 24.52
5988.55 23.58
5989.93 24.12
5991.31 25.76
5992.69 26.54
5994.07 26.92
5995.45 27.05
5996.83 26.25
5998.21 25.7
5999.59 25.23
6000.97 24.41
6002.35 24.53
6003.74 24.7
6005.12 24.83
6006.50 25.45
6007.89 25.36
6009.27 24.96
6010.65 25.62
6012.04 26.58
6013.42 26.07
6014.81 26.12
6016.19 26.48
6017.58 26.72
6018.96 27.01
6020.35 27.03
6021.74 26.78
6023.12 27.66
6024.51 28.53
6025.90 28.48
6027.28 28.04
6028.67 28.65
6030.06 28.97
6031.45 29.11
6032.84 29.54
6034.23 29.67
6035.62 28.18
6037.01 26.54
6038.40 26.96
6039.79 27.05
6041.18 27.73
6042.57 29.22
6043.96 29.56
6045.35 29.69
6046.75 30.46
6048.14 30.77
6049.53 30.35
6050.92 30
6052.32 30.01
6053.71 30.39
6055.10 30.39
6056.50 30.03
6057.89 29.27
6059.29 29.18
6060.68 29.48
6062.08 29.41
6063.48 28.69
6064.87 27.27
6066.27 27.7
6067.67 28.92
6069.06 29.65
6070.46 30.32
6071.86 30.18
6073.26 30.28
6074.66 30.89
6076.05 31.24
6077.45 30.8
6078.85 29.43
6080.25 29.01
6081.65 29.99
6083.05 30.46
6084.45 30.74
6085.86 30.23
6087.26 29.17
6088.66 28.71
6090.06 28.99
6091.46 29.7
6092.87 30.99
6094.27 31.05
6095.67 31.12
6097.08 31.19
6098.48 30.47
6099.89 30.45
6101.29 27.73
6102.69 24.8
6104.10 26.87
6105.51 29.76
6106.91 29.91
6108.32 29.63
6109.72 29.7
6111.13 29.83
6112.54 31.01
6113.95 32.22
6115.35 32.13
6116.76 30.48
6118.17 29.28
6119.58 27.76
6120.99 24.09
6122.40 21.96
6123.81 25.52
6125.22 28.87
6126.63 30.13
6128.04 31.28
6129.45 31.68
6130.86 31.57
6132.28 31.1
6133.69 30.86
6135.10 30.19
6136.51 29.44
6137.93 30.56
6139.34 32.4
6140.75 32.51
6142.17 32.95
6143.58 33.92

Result 0.20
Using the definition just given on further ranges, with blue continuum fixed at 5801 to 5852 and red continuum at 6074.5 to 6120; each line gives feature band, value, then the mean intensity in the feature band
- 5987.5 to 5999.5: 0.134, 25.7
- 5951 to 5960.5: 0.274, 22.3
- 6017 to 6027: 0.067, 27.5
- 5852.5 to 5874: 0.206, 23.2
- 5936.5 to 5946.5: 0.187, 24.1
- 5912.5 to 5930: 0.300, 21.6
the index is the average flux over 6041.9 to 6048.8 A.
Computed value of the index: 29.9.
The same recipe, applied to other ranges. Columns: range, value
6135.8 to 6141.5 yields 31.2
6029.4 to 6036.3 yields 29.1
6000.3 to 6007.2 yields 24.8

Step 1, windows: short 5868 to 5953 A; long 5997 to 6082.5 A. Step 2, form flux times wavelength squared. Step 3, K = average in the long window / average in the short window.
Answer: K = 1.5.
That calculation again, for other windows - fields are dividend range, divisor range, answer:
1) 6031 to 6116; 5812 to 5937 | 1.44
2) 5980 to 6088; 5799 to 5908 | 1.29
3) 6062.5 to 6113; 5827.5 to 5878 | 1.28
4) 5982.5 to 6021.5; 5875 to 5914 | 1.66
